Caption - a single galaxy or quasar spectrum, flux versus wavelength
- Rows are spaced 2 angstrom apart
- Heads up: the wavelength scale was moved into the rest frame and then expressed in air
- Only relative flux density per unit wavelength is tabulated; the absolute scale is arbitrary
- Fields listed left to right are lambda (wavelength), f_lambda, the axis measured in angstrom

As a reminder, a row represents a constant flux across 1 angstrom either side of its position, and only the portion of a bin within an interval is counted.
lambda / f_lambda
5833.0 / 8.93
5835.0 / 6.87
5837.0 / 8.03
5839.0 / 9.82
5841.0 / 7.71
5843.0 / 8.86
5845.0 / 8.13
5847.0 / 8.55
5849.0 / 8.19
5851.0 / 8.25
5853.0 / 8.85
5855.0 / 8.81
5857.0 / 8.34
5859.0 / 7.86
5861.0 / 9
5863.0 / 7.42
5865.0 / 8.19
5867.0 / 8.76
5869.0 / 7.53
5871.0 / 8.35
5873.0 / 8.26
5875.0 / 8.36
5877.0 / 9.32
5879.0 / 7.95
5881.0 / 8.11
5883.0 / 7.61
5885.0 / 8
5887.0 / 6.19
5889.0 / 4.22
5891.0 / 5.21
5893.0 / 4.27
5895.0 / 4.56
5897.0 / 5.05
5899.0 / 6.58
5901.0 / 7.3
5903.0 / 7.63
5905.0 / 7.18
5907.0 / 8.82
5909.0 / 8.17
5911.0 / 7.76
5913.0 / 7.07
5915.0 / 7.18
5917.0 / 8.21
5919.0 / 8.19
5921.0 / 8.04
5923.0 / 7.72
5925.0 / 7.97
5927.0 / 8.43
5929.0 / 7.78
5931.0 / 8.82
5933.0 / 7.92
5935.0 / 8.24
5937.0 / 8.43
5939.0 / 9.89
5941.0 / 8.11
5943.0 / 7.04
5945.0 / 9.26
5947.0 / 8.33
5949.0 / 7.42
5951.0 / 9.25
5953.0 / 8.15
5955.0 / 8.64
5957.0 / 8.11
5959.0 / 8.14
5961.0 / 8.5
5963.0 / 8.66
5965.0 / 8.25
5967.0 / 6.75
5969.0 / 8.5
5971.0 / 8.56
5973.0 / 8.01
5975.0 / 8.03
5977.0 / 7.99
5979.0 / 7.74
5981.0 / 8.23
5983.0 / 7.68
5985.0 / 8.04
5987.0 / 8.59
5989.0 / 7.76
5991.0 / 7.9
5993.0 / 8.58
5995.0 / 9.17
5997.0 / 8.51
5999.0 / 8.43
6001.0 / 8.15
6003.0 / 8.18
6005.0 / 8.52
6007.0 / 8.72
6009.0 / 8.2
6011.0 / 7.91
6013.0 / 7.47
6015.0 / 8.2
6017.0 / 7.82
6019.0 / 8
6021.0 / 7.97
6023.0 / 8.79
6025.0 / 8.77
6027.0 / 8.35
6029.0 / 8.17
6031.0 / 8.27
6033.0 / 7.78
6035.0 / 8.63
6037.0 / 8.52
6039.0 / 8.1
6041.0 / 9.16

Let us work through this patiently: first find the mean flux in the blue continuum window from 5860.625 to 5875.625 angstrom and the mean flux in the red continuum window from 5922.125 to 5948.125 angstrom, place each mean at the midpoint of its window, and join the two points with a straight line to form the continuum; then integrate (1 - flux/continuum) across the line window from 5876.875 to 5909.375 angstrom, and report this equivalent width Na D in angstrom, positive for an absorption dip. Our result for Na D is 5.9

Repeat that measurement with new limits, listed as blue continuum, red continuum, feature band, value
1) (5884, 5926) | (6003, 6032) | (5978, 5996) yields -0.72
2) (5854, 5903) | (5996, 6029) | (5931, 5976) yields -2.65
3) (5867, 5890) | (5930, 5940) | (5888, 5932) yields 6.17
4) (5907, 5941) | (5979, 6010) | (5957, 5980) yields 0.37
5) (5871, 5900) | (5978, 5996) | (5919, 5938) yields -2.05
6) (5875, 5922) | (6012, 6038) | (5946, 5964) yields -1.80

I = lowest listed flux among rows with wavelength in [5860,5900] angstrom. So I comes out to 4.22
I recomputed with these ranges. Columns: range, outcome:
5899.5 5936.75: 7.07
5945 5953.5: 7.42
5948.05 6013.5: 6.75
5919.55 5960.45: 7.04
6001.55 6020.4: 7.47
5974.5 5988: 7.68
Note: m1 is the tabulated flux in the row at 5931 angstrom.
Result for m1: 8.82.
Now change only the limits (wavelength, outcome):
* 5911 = 7.76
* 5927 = 8.43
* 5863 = 7.42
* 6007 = 8.72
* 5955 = 8.64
